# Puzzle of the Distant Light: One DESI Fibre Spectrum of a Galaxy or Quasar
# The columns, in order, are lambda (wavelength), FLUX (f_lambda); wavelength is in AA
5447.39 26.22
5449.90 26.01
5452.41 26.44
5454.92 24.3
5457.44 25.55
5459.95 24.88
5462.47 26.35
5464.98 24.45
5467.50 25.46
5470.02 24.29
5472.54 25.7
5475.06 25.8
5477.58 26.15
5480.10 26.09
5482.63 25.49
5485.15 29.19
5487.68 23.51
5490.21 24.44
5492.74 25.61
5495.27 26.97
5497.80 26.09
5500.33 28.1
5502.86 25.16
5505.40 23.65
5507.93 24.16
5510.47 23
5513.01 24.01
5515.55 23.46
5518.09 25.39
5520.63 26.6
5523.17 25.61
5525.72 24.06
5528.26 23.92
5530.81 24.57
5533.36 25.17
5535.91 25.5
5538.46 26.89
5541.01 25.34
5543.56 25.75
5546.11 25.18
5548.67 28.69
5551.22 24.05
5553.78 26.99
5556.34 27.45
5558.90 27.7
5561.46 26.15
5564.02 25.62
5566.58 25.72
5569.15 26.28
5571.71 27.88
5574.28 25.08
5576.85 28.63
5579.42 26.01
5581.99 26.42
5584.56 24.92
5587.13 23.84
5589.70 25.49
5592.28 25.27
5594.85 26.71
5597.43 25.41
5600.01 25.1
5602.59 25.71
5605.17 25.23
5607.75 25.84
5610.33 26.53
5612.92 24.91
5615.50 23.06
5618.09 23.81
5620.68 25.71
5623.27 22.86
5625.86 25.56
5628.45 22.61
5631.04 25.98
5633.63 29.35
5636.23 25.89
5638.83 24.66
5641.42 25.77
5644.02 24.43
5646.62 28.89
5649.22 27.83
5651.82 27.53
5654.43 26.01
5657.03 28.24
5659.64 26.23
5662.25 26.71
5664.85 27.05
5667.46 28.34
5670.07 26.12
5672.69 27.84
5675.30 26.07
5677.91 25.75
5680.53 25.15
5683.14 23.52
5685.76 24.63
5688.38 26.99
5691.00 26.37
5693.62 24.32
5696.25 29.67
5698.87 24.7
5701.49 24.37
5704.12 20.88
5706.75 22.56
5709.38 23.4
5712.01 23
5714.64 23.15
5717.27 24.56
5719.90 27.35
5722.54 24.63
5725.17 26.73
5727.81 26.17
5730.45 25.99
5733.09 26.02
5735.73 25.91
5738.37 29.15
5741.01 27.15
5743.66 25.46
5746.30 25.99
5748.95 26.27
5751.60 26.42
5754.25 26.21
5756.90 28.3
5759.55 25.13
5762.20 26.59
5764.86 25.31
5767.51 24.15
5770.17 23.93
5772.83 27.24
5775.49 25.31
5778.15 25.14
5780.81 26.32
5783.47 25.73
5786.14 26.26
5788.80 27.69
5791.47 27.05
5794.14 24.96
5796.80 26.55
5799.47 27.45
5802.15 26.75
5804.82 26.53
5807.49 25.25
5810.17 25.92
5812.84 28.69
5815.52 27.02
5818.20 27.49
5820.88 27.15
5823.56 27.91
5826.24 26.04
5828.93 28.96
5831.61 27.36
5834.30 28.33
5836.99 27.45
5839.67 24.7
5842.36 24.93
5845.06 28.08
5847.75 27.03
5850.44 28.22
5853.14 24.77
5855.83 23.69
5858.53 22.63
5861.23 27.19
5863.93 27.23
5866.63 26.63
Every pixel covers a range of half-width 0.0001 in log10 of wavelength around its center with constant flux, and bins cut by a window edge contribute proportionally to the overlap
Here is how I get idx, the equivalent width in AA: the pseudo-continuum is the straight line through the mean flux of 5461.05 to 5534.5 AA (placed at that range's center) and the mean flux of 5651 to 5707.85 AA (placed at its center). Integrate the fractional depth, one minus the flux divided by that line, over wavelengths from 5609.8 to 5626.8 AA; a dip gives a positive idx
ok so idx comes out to 0.7 AA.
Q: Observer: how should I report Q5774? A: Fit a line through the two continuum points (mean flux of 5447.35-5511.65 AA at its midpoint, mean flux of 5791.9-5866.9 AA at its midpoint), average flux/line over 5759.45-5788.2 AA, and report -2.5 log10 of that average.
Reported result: 0.03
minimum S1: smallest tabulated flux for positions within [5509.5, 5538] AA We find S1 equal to 23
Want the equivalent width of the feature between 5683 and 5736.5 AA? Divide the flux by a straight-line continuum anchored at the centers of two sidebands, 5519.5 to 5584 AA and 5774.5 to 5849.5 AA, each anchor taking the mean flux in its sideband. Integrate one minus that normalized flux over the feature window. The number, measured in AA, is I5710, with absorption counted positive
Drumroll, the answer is 2.9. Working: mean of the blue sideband 26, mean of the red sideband 26.7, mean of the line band 25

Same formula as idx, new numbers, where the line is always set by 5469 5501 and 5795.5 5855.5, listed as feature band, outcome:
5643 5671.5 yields -0.70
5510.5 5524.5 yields 0.64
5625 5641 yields 0.40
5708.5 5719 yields 1.14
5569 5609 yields 0.56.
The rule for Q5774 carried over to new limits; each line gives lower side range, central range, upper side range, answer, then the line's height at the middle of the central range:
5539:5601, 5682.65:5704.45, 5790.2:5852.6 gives 0.05 mag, 26.5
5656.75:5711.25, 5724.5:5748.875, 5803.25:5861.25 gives -0.02 mag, 25.9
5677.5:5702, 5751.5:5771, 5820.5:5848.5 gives 0.02 mag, 26.3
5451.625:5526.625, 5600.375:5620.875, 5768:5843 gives 0.03 mag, 25.8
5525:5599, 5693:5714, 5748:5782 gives 0.08 mag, 25.9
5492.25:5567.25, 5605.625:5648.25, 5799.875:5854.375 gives 0.03 mag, 26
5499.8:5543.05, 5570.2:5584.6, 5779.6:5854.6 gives -0.06 mag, 25.3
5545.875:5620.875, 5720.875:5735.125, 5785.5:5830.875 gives 0.03 mag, 26.6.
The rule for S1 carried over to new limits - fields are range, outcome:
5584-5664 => 22.61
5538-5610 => 23.84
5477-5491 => 23.51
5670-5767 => 20.88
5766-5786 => 23.93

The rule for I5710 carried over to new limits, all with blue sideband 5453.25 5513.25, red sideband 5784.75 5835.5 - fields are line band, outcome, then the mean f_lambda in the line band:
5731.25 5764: 0.22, 26.5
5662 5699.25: 0.18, 26.2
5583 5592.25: 0.37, 24.9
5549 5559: -0.34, 26.6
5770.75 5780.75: 0.39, 25.8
